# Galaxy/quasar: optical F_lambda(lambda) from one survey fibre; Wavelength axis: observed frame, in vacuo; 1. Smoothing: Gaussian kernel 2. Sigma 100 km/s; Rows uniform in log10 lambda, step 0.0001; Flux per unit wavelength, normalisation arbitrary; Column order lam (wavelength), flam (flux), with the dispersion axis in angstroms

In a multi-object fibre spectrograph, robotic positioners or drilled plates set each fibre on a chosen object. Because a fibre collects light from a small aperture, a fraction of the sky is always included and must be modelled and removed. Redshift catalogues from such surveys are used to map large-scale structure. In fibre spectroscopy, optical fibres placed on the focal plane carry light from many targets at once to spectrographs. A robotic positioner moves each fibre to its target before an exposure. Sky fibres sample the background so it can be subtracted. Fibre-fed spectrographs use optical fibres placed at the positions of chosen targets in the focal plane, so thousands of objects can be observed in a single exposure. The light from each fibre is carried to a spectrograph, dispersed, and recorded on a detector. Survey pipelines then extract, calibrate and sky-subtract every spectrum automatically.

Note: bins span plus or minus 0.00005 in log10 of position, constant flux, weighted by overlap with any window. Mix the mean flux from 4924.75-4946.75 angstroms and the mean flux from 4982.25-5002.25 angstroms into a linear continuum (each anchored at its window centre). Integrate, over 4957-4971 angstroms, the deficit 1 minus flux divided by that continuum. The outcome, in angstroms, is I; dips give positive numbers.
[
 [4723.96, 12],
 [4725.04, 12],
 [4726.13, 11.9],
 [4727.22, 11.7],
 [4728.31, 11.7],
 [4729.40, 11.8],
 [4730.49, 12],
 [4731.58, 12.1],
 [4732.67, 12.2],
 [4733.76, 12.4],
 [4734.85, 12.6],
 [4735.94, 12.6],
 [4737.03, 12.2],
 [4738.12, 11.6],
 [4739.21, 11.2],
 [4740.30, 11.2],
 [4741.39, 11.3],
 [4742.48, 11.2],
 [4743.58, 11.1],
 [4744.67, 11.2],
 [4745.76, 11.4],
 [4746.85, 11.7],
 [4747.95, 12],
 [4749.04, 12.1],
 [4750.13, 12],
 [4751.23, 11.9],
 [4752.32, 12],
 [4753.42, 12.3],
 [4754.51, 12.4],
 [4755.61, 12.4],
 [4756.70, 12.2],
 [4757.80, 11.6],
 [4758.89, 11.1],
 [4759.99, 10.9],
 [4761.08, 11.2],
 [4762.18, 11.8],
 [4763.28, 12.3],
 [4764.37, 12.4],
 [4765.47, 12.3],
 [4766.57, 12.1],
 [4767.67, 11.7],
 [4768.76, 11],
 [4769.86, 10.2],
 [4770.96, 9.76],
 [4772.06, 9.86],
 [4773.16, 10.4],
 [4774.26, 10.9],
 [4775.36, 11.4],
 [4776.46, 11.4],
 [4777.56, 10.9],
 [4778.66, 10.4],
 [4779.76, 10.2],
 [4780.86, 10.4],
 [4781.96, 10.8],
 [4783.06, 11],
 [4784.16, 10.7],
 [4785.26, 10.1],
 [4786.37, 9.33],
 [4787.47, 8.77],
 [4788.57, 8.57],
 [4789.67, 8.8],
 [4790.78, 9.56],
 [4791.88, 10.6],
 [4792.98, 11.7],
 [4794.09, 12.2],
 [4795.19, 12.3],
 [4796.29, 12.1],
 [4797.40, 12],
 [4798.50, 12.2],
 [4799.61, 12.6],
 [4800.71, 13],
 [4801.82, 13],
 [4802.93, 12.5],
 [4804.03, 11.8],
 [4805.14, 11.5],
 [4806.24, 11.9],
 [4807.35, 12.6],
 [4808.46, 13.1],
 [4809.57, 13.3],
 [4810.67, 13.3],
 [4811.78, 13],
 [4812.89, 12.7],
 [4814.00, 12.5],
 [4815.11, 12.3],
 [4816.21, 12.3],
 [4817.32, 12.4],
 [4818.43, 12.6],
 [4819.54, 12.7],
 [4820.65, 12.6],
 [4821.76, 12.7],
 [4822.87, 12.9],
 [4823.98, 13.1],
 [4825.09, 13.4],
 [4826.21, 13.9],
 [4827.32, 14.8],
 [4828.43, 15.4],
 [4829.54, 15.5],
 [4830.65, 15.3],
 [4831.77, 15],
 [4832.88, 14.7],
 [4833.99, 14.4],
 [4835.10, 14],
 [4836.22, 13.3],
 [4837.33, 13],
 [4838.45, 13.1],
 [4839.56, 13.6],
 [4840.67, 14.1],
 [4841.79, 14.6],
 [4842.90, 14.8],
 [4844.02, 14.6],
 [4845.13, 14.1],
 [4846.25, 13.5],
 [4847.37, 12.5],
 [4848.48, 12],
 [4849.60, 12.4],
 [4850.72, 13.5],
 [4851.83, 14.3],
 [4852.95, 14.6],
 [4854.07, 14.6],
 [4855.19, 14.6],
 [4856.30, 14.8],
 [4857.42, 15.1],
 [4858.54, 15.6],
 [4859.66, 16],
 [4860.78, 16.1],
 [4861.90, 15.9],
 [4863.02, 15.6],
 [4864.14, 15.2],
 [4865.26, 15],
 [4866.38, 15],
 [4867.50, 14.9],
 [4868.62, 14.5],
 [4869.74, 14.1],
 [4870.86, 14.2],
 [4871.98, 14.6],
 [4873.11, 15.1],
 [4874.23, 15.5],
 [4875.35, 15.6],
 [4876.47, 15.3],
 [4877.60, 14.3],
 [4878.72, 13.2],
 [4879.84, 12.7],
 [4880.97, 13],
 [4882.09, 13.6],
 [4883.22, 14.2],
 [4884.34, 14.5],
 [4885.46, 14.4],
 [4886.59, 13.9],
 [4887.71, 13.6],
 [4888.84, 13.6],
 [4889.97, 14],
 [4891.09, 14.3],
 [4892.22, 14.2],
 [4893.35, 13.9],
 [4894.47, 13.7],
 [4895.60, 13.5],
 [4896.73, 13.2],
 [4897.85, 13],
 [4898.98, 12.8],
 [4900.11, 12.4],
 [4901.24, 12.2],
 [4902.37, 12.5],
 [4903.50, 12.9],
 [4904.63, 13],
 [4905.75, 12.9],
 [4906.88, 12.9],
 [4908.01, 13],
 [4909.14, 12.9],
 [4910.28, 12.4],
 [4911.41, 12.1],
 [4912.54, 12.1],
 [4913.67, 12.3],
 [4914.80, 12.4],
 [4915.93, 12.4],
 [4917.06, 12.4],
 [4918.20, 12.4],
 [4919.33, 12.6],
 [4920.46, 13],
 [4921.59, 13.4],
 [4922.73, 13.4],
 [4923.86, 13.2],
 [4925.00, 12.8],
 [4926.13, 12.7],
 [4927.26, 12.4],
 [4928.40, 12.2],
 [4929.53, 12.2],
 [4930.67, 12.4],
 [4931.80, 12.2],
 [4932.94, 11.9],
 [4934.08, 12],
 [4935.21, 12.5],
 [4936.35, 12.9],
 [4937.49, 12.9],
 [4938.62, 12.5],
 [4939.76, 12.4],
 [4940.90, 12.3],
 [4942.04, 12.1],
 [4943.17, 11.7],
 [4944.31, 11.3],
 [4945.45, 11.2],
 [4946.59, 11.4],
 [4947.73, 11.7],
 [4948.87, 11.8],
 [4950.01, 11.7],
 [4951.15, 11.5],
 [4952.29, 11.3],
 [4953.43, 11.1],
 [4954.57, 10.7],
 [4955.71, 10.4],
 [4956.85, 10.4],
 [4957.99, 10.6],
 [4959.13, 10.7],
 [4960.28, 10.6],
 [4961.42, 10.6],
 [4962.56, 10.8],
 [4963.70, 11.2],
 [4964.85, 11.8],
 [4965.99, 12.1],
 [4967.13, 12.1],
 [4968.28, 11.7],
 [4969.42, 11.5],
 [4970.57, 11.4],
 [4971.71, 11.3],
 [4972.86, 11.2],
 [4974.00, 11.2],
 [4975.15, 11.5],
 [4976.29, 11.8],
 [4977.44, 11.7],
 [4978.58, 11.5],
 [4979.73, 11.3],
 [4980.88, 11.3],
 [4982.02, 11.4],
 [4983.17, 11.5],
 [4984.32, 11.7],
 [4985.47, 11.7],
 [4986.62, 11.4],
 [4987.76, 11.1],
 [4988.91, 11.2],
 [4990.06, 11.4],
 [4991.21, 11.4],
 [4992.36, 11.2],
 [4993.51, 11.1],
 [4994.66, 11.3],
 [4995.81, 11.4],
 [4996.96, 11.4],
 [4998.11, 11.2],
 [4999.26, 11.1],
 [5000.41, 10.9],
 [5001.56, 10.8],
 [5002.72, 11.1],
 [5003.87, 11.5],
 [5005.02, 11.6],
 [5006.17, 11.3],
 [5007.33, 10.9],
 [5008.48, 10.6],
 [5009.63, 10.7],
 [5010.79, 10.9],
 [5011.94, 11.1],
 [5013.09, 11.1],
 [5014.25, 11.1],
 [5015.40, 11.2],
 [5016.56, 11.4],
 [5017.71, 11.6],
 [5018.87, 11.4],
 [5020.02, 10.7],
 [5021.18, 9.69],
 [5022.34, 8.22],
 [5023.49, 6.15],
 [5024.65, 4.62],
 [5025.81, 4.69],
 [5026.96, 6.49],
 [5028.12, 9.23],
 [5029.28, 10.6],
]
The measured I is 0.6 angstroms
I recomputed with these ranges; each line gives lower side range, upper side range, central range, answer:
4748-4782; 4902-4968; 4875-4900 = -4.1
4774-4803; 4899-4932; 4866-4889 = -4.1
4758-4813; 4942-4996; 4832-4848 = -3.6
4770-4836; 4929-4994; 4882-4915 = -4.1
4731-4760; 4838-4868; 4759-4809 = 6.1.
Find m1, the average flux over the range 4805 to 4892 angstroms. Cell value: 14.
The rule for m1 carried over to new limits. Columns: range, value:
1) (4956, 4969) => 11.1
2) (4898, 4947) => 12.5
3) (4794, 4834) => 13.1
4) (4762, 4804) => 11.1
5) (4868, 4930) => 13.3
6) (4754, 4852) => 12.3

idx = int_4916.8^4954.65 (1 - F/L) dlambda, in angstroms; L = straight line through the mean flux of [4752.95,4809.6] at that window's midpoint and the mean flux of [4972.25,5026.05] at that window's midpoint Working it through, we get -4.29 angstroms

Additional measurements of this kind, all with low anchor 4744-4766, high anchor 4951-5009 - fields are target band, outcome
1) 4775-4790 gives 2.0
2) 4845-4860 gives -3.2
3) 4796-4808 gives -0.6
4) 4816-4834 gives -3.2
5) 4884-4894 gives -2.2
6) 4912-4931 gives -2.0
